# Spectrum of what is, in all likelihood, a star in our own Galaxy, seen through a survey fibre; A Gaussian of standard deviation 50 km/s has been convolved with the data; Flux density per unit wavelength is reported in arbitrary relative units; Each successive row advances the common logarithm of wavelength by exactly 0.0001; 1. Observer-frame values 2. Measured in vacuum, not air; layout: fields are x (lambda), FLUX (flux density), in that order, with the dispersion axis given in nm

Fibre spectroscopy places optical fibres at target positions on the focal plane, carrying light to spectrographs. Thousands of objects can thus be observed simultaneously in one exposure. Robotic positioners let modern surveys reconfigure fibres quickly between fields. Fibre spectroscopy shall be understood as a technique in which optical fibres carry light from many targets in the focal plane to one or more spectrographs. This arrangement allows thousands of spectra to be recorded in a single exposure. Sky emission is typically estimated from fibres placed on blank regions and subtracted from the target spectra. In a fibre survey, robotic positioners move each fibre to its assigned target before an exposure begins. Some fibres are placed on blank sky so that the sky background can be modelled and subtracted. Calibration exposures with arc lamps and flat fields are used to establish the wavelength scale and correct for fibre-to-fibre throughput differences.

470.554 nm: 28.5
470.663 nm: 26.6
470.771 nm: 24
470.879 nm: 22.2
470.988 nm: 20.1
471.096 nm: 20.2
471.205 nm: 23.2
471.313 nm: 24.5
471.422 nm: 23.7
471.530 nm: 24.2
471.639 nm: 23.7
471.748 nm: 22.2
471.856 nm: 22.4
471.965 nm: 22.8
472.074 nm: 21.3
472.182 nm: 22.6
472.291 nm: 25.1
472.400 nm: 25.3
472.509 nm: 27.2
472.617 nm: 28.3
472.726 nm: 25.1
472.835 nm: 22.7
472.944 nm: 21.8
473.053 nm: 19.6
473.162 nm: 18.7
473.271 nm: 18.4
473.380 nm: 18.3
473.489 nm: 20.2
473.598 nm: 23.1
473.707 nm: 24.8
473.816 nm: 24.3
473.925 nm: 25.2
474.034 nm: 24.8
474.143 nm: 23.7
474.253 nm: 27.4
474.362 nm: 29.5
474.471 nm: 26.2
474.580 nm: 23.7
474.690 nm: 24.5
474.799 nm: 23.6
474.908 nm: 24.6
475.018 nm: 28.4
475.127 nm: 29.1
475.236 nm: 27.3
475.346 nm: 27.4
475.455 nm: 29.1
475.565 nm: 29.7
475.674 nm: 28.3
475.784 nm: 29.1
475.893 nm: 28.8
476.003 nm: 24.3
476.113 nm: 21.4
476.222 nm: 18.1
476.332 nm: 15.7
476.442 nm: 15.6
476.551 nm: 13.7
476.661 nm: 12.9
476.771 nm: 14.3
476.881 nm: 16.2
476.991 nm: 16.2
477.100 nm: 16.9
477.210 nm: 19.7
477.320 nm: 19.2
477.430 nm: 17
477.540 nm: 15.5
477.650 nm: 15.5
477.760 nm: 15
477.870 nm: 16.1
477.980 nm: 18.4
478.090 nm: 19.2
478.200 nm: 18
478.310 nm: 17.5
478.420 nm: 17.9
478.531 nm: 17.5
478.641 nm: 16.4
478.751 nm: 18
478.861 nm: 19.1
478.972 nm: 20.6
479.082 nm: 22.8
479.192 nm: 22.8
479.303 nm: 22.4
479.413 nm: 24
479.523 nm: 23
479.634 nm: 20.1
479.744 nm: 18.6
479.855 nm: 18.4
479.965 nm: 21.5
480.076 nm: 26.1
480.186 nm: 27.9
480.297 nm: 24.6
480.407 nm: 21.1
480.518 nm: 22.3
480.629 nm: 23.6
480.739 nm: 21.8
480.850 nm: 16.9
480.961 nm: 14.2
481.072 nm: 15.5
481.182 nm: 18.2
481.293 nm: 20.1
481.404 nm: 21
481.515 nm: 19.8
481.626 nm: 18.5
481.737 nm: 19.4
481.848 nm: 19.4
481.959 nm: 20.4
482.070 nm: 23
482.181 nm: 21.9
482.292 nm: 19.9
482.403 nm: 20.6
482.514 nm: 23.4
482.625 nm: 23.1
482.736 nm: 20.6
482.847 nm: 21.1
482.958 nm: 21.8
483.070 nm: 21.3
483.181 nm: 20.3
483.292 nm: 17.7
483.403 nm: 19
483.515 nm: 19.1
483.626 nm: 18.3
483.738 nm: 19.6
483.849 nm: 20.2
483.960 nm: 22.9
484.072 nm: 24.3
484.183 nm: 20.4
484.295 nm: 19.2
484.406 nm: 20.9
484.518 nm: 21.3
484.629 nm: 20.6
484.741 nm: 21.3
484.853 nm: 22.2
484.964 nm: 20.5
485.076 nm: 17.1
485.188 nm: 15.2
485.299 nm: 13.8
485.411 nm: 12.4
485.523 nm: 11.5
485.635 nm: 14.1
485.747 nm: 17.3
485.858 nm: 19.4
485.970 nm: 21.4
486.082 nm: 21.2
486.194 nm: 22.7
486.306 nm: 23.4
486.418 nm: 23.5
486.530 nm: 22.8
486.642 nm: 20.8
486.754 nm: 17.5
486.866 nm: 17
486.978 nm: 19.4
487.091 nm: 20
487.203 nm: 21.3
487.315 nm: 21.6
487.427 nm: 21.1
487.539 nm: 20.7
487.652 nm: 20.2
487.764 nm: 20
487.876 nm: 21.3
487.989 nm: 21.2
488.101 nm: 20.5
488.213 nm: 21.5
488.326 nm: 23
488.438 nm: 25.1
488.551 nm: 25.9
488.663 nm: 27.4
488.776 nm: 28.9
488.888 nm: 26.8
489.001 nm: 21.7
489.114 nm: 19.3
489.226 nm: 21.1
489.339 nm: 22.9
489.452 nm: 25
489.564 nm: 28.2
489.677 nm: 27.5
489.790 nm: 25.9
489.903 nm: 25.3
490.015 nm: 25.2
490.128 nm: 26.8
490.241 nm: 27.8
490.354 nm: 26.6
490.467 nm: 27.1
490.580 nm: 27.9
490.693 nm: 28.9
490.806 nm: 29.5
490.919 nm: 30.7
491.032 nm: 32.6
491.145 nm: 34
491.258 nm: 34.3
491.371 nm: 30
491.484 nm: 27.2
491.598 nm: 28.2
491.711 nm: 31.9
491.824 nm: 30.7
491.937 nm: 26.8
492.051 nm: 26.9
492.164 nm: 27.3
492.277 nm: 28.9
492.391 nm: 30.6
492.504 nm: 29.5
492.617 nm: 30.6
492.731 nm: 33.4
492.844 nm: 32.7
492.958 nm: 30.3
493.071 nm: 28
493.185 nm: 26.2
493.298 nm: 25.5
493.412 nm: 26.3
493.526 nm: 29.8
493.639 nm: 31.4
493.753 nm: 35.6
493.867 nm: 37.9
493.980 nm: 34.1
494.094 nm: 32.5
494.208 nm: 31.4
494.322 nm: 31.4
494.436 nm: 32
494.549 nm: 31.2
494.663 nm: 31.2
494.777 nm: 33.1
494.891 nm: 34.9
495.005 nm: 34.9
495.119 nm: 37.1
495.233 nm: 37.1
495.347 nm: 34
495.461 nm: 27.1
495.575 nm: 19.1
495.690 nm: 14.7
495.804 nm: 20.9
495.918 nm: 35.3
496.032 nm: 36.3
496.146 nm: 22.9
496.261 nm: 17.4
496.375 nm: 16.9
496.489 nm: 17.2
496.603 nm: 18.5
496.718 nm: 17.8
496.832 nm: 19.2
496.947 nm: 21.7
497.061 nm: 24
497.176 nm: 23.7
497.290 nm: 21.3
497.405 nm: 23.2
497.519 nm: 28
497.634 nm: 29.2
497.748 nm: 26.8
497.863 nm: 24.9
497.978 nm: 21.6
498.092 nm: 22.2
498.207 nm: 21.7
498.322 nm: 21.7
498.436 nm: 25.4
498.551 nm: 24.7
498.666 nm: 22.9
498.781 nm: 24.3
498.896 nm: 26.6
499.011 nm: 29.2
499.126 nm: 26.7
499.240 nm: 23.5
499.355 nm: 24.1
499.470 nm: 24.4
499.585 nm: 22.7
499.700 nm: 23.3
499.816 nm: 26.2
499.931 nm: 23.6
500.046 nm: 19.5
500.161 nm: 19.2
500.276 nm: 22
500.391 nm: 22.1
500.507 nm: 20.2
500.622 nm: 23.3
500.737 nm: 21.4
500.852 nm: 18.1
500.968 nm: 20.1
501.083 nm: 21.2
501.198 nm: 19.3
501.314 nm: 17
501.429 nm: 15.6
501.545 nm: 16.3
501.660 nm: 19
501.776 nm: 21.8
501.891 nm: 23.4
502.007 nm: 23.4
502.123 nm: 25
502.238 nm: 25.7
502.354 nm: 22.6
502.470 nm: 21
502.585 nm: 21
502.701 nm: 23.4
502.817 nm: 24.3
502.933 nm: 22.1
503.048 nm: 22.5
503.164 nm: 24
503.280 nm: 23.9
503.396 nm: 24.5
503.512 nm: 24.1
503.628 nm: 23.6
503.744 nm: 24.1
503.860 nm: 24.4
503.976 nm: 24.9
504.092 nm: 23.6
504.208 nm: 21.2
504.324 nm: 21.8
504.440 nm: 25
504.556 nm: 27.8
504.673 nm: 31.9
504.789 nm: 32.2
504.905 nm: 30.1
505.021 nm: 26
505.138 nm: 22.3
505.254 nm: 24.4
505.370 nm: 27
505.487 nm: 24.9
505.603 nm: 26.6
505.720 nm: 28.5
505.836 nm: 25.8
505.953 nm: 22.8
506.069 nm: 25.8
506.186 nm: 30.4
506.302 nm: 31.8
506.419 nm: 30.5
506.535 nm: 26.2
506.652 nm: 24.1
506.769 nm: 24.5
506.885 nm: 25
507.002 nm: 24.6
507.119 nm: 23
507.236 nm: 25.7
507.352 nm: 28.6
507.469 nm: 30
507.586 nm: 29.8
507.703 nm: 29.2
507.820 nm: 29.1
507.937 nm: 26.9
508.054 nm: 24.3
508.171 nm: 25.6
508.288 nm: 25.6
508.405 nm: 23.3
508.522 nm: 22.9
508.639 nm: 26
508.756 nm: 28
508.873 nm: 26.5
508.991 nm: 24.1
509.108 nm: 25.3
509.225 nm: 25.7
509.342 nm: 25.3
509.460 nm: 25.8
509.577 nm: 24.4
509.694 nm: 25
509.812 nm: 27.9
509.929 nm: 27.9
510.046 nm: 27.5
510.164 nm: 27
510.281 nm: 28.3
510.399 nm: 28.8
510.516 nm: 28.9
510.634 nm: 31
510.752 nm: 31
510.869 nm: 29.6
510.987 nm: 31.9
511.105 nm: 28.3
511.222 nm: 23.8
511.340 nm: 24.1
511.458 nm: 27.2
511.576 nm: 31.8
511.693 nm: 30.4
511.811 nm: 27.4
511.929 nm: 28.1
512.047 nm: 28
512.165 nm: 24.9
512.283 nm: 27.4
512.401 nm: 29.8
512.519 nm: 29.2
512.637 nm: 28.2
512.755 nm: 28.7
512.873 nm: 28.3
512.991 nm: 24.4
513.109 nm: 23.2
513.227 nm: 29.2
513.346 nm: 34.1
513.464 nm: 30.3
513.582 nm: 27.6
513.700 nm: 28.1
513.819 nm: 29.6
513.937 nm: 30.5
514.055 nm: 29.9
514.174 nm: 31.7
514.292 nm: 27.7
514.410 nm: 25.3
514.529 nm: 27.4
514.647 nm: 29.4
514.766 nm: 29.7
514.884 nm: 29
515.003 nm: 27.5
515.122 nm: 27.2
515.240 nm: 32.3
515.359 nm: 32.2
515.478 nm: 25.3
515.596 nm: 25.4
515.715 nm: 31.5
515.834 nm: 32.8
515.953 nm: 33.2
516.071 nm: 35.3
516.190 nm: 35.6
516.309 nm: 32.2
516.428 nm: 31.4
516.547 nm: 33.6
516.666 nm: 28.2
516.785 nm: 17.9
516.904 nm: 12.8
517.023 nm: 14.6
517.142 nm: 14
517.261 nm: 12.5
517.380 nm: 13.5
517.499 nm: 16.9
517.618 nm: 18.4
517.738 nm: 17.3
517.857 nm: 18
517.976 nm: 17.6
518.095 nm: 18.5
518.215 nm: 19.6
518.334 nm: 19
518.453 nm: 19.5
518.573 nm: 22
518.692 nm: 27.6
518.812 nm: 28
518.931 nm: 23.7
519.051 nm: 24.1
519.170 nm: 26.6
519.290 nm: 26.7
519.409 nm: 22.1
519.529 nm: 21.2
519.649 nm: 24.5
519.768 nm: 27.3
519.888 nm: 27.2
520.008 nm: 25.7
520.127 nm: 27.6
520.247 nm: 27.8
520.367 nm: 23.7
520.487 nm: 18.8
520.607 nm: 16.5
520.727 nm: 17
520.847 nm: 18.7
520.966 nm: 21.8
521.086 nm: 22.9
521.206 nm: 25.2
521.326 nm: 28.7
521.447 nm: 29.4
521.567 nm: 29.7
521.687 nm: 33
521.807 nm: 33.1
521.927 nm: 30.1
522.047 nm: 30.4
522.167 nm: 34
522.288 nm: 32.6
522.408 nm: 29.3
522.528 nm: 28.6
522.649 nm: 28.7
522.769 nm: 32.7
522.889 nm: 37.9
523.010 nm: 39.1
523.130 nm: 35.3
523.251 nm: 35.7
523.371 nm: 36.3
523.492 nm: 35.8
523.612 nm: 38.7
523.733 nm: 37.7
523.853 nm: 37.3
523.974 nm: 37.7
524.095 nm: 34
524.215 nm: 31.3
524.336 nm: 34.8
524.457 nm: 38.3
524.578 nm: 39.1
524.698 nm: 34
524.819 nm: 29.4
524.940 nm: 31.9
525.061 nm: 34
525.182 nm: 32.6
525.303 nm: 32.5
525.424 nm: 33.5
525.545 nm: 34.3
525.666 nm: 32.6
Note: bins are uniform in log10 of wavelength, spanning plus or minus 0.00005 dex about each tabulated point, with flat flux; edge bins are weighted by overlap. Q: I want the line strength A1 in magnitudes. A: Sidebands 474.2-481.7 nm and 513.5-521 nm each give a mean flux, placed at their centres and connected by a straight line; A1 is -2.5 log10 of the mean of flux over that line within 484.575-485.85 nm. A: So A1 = 0.26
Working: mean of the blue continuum 21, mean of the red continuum 24.8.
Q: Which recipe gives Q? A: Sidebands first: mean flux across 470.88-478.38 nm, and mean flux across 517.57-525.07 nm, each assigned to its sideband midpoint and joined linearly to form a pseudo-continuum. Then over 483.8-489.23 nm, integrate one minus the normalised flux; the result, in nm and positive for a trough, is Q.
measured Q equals 0.68 nm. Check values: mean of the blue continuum 22.1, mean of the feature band 20.7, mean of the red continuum 28.1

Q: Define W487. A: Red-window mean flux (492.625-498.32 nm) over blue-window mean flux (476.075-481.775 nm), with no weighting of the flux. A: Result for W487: 1.44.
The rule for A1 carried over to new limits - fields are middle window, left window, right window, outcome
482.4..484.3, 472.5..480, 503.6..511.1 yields 0.093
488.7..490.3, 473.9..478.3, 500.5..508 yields -0.099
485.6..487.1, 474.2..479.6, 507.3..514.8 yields 0.144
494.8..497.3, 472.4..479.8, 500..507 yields -0.095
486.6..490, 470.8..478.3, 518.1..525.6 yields 0.072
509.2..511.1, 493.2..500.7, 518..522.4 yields -0.100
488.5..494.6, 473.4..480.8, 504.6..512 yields -0.191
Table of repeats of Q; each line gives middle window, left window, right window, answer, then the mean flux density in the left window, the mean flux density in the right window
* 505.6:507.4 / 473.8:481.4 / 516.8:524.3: -0.15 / 21.2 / 26.1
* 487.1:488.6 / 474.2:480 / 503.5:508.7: 0.08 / 21.1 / 26.2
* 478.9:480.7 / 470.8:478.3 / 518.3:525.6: 0.04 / 22.1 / 29.5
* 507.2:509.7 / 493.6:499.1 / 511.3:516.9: 0.17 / 26.8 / 28.8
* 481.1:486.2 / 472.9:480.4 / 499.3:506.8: 0.55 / 21.4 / 23.7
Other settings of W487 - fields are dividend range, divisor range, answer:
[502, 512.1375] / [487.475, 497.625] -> 0.96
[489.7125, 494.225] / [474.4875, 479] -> 1.44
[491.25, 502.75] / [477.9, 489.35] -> 1.25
